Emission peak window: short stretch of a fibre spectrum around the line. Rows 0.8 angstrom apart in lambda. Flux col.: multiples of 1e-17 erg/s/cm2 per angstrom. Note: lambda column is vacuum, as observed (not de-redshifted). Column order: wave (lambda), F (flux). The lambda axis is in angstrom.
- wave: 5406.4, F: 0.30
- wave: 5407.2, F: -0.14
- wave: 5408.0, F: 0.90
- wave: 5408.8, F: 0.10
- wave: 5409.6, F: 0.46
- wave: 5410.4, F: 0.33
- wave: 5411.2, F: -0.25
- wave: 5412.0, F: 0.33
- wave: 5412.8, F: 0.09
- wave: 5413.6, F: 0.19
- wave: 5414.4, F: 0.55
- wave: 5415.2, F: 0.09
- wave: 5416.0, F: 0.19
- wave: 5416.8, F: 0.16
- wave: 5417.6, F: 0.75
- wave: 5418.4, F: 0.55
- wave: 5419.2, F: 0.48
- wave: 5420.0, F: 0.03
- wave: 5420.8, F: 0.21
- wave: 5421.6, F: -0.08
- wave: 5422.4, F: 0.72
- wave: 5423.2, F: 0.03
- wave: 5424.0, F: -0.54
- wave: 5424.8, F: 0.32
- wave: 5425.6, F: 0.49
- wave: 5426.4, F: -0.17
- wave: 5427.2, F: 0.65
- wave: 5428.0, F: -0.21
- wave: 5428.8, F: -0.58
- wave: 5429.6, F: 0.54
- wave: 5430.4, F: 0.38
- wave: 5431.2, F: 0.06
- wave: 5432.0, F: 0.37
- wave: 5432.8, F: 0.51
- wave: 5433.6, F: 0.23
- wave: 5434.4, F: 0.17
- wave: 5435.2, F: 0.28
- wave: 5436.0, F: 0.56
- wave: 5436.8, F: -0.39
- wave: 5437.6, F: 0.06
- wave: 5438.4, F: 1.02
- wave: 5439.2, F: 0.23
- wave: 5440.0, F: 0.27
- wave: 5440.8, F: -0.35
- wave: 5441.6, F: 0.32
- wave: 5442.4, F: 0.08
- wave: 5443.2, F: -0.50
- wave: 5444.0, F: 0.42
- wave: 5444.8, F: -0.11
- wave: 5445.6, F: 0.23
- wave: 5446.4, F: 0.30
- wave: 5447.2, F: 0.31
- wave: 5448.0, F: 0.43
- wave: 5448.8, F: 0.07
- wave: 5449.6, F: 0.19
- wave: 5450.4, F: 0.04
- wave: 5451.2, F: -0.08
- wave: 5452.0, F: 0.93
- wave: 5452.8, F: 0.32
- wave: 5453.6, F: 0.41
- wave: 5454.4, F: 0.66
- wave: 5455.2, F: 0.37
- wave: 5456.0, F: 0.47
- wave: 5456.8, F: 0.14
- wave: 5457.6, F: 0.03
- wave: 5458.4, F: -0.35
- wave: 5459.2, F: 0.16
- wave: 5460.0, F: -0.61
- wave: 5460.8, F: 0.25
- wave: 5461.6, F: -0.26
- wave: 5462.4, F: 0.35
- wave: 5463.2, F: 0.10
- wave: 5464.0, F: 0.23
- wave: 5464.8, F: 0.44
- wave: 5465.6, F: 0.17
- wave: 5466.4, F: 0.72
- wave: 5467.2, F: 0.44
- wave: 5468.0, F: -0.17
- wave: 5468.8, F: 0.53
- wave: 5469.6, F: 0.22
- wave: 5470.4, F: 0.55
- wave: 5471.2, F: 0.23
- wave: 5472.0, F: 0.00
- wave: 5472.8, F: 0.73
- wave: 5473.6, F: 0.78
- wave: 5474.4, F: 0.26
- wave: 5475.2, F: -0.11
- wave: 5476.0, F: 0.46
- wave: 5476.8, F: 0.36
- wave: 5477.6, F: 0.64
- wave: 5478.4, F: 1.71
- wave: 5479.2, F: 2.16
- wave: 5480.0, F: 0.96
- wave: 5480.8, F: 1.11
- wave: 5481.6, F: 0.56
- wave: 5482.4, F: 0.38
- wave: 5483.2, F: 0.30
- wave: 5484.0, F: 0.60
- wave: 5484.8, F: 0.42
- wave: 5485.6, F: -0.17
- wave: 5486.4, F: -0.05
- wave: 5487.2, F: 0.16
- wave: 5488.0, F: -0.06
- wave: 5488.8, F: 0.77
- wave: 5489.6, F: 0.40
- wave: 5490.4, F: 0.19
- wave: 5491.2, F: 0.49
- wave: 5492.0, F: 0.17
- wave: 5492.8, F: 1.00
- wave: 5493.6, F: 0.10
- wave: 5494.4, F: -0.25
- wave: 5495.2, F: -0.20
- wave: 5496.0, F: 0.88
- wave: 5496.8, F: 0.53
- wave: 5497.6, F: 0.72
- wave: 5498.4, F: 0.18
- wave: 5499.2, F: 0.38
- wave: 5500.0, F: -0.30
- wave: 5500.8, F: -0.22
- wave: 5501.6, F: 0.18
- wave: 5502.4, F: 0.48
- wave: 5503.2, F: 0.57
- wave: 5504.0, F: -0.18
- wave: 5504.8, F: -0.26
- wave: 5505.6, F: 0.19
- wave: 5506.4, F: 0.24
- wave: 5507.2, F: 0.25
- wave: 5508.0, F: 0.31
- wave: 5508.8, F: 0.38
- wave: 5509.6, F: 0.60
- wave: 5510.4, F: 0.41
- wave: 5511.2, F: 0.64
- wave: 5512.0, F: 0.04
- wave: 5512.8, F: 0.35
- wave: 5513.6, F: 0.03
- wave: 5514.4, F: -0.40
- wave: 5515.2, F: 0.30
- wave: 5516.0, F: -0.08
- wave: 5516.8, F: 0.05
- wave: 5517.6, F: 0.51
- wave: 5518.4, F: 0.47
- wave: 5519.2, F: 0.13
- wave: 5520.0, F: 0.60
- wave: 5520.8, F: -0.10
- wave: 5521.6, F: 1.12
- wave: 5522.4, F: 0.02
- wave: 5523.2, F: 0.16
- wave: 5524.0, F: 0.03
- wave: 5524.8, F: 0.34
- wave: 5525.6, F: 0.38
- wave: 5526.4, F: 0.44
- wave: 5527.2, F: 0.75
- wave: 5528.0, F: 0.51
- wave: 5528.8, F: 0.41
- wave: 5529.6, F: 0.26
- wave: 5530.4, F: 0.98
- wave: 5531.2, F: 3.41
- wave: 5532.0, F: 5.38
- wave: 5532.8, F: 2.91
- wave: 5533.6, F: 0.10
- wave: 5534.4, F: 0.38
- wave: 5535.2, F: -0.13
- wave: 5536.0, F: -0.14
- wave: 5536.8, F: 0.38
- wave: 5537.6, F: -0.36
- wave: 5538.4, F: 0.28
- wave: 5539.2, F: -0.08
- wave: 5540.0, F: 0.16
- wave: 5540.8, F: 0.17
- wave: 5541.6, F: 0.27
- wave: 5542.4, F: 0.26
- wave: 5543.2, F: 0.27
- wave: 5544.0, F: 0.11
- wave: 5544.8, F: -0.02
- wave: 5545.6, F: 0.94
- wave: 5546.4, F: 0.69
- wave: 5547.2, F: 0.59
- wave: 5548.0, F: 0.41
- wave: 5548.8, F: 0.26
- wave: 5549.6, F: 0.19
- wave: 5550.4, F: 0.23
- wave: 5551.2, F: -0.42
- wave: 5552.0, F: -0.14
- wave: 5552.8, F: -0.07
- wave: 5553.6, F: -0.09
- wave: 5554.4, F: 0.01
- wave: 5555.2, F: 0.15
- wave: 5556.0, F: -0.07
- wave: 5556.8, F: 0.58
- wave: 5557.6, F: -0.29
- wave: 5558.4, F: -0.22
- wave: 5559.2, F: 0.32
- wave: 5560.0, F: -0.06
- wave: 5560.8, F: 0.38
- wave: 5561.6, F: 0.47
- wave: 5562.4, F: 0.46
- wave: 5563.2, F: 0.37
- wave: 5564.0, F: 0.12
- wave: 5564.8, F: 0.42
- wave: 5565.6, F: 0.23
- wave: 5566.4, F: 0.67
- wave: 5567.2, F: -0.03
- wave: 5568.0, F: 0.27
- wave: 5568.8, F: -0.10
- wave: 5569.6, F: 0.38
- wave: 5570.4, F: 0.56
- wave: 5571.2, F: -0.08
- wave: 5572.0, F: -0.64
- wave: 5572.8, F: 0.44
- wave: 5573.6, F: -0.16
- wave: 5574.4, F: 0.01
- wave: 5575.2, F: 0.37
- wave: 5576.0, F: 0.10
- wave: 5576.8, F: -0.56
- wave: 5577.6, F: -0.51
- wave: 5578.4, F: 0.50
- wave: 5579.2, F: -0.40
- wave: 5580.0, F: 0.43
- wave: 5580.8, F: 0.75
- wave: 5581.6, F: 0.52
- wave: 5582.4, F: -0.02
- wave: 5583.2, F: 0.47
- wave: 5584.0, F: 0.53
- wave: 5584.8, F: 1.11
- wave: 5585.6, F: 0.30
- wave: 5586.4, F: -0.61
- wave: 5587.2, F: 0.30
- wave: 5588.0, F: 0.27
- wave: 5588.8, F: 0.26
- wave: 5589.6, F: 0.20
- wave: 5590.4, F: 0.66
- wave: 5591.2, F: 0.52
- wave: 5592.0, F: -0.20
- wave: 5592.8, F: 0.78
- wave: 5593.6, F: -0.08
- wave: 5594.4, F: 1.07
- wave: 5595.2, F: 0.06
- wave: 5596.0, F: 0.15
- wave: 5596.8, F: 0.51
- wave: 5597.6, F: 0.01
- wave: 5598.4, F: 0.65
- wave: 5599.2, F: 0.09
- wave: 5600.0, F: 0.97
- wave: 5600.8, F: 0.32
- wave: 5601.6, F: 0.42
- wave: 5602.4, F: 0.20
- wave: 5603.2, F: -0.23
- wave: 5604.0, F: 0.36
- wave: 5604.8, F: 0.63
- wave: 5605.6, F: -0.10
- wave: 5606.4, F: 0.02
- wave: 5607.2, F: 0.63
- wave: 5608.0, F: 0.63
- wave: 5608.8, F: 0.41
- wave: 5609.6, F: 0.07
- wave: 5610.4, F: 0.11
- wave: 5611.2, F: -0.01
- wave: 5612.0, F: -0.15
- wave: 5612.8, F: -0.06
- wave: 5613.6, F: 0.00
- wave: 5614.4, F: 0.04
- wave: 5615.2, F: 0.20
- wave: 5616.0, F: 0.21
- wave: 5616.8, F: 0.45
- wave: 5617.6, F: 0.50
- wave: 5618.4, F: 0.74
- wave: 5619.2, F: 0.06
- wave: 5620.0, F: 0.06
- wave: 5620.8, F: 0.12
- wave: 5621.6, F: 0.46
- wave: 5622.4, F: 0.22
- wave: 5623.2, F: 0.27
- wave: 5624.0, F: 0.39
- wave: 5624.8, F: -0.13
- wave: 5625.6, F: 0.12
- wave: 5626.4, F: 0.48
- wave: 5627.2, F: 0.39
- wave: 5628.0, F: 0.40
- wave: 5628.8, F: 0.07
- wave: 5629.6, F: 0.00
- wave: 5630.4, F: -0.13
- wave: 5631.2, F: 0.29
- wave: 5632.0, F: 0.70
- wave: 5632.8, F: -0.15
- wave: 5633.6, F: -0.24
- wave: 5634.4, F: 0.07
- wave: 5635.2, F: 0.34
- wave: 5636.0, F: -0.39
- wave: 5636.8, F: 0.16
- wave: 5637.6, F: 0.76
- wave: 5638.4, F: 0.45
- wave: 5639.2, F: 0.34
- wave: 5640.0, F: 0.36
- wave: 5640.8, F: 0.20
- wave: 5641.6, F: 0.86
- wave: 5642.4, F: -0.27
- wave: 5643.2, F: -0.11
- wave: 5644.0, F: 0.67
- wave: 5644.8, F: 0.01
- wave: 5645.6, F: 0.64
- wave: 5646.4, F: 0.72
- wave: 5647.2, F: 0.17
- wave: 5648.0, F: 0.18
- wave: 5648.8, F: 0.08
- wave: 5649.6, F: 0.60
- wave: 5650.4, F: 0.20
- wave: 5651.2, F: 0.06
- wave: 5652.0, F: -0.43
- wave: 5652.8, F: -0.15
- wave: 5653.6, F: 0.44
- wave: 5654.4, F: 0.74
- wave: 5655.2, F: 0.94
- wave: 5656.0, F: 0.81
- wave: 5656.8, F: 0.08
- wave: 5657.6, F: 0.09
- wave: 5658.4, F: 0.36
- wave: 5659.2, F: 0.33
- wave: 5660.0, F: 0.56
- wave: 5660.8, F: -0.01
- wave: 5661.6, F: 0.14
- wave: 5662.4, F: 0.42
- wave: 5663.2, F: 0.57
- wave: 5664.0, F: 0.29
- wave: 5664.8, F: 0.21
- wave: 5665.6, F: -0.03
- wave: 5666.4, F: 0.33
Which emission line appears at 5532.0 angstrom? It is [O III] 5007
